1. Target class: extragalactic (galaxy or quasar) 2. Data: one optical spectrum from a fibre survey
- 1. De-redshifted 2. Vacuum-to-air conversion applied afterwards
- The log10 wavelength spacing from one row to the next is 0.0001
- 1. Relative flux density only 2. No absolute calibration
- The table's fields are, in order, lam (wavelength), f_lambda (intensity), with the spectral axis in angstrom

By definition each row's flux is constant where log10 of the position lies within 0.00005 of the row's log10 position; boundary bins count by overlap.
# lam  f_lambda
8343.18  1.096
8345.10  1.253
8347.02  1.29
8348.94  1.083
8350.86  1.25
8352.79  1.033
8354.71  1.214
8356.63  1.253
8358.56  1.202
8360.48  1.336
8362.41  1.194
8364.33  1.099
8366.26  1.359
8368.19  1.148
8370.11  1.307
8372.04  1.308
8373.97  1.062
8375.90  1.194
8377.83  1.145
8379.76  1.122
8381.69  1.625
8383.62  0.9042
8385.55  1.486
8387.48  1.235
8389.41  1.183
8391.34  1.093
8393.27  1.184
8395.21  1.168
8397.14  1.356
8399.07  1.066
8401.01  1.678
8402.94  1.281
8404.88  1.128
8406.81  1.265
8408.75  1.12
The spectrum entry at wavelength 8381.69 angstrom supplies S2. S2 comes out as 1.625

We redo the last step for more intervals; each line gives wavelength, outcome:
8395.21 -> 1.168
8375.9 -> 1.194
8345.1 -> 1.253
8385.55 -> 1.486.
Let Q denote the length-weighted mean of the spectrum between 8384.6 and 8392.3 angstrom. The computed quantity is 1.25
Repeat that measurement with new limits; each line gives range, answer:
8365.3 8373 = 1.28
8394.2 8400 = 1.2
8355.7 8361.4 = 1.26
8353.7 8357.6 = 1.23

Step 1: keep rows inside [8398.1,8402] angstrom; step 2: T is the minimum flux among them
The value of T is 1.066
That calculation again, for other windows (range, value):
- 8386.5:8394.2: 1.093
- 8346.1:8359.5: 1.033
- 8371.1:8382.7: 1.062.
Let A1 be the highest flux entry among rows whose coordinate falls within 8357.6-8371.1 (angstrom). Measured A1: 1.359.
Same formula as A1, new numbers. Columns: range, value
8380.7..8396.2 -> 1.625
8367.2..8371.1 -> 1.307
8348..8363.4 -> 1.336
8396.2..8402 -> 1.678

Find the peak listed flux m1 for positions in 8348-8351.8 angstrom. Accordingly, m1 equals 1.25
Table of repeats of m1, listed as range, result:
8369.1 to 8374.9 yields 1.308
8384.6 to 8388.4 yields 1.486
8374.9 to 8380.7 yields 1.194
